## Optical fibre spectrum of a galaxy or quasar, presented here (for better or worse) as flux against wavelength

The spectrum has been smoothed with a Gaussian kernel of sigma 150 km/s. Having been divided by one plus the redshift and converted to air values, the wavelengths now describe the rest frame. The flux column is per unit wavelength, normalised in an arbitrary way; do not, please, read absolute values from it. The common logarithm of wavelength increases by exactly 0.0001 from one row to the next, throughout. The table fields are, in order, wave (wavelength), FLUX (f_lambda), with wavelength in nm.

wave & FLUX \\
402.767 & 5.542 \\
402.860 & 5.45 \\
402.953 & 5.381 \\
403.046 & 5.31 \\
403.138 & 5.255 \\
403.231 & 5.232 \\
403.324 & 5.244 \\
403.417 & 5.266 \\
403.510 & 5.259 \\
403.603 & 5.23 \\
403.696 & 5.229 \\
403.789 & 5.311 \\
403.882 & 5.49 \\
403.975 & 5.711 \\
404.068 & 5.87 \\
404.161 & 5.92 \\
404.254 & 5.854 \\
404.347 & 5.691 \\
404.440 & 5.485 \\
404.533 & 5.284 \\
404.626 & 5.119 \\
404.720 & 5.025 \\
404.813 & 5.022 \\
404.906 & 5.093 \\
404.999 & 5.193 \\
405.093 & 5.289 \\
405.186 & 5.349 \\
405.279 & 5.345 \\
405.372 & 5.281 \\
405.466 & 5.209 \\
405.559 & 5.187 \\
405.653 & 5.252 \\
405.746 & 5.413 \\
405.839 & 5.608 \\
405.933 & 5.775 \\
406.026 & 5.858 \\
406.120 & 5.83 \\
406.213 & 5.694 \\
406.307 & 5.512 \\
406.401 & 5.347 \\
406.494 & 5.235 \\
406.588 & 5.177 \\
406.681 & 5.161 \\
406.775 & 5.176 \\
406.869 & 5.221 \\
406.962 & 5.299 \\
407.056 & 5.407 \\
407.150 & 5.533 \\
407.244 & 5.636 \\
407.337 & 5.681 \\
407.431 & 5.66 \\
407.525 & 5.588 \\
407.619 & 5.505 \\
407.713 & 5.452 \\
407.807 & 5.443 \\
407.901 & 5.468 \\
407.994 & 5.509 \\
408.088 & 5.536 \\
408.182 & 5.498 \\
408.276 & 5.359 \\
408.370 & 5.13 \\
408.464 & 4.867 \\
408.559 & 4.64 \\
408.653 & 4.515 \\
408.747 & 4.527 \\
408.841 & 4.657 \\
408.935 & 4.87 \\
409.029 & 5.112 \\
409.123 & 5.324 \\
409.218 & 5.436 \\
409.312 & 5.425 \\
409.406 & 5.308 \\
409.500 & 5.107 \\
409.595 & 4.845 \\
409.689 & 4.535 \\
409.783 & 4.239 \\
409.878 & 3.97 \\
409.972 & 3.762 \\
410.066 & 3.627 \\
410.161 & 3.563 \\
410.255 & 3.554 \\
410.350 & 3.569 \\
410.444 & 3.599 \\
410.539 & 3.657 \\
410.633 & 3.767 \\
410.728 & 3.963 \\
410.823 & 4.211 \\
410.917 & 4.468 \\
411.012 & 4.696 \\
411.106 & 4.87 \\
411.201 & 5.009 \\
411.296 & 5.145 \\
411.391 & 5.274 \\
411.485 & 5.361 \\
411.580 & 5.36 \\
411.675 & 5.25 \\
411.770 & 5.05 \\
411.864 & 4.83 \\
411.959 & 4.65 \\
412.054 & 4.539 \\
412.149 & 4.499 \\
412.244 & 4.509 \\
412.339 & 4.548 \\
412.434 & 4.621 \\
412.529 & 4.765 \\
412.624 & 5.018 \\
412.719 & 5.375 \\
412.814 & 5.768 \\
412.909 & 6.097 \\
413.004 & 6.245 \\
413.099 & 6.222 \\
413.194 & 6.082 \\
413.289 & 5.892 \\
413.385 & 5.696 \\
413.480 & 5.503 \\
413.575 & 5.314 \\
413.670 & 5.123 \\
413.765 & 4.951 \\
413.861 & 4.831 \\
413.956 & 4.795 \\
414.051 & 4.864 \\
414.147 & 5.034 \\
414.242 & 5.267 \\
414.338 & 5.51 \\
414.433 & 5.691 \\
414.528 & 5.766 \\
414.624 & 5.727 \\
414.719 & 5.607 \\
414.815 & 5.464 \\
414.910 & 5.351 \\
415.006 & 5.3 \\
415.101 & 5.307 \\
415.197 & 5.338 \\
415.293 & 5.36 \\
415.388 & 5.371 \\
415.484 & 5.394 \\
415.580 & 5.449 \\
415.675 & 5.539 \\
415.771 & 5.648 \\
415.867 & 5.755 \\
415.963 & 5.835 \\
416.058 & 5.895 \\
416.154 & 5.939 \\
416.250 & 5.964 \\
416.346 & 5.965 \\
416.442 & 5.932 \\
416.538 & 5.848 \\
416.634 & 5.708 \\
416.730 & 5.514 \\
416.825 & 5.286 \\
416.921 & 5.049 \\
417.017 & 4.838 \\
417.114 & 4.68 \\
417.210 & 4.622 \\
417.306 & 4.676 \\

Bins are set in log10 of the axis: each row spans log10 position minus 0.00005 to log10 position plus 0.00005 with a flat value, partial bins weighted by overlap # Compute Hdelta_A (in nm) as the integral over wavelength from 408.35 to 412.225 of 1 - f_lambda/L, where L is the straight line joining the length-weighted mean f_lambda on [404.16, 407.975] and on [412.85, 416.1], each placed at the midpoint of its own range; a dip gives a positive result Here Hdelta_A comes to 0.61 nm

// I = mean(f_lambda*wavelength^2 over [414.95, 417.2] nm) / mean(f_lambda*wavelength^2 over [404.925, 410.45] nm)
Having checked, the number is 1.1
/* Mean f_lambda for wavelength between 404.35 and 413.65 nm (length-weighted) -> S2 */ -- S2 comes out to 5.08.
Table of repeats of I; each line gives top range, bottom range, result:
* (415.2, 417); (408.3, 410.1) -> 1.22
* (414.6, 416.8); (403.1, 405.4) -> 1.11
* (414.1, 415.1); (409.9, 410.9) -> 1.49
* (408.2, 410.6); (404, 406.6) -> 0.85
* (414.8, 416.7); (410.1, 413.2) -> 1.20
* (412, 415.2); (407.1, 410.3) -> 1.10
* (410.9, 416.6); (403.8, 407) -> 1.03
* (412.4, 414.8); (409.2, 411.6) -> 1.24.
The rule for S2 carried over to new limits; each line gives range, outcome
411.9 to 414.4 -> 5.22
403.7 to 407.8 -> 5.43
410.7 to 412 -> 4.88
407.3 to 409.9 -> 5.12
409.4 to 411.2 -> 4.17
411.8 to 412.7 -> 4.7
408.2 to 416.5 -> 5.06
